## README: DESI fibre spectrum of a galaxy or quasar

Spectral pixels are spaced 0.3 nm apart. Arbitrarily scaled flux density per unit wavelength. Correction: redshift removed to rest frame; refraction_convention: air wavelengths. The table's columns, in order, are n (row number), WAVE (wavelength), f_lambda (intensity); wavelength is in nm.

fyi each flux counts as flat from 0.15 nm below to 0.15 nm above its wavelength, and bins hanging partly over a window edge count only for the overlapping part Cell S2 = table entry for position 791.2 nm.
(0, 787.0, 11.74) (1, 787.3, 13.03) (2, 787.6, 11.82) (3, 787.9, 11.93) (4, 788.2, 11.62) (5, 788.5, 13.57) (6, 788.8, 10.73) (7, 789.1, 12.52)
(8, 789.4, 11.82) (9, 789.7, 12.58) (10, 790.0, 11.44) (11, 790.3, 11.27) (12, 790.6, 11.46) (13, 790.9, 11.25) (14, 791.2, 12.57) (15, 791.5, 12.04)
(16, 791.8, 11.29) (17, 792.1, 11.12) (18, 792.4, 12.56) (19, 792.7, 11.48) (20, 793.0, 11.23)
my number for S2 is 12.57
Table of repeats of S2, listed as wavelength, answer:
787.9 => 11.93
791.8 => 11.29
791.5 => 12.04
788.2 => 11.62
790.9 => 11.25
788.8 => 10.73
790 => 11.44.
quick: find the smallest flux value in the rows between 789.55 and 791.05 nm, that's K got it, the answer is 11.25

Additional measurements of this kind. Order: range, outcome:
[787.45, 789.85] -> 10.73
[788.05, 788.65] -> 11.62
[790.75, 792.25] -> 11.12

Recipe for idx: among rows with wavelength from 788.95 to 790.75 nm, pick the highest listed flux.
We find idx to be 12.58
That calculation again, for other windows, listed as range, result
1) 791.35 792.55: 12.56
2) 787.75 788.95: 13.57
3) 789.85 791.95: 12.57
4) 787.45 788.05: 11.93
